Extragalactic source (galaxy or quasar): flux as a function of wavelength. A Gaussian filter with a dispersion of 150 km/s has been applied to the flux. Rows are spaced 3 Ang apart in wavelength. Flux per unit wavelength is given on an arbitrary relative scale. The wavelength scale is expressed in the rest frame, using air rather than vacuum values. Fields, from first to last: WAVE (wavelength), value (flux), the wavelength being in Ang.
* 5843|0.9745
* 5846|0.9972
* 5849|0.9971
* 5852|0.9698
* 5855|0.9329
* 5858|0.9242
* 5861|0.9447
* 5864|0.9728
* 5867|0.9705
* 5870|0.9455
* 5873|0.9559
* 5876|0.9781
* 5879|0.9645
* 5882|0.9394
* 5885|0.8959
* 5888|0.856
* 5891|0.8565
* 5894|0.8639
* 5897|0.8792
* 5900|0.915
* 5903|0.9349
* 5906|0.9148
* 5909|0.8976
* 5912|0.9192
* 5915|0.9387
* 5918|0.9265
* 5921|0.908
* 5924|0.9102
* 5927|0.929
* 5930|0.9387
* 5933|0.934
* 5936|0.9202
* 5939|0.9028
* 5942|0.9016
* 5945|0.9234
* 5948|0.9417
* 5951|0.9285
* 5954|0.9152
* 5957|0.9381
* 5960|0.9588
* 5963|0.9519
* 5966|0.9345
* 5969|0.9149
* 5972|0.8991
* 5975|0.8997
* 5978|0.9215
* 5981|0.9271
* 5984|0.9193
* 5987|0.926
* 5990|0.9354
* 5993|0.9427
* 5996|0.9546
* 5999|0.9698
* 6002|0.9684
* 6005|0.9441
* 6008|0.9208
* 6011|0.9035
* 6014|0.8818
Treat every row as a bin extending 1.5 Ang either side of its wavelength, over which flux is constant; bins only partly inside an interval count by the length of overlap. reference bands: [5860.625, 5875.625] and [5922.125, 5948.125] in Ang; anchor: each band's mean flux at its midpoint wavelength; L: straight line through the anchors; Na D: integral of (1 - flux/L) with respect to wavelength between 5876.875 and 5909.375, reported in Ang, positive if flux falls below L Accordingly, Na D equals 1.5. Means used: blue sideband 0.96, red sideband 0.921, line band 0.903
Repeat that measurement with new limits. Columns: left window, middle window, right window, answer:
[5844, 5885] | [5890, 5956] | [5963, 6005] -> 2.2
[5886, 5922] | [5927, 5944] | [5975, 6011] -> -0.1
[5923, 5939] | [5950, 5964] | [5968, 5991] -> -0.3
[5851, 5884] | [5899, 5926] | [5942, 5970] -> 0.7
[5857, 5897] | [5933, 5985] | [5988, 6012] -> 0.8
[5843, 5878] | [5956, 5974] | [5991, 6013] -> 0.3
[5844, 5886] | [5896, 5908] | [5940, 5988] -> 0.4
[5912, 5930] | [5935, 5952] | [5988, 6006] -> 0.2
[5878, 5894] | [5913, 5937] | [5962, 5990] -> -0.5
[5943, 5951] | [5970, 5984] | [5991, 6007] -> 0.5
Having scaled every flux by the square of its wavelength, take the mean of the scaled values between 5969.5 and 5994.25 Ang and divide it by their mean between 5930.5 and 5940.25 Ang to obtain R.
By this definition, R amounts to 1.0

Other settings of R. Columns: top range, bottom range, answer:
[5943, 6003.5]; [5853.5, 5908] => 1.04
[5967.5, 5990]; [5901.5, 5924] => 1.02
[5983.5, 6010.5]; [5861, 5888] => 1.04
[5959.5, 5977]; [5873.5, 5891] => 1.03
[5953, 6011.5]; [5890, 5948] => 1.04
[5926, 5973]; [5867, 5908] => 1.03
